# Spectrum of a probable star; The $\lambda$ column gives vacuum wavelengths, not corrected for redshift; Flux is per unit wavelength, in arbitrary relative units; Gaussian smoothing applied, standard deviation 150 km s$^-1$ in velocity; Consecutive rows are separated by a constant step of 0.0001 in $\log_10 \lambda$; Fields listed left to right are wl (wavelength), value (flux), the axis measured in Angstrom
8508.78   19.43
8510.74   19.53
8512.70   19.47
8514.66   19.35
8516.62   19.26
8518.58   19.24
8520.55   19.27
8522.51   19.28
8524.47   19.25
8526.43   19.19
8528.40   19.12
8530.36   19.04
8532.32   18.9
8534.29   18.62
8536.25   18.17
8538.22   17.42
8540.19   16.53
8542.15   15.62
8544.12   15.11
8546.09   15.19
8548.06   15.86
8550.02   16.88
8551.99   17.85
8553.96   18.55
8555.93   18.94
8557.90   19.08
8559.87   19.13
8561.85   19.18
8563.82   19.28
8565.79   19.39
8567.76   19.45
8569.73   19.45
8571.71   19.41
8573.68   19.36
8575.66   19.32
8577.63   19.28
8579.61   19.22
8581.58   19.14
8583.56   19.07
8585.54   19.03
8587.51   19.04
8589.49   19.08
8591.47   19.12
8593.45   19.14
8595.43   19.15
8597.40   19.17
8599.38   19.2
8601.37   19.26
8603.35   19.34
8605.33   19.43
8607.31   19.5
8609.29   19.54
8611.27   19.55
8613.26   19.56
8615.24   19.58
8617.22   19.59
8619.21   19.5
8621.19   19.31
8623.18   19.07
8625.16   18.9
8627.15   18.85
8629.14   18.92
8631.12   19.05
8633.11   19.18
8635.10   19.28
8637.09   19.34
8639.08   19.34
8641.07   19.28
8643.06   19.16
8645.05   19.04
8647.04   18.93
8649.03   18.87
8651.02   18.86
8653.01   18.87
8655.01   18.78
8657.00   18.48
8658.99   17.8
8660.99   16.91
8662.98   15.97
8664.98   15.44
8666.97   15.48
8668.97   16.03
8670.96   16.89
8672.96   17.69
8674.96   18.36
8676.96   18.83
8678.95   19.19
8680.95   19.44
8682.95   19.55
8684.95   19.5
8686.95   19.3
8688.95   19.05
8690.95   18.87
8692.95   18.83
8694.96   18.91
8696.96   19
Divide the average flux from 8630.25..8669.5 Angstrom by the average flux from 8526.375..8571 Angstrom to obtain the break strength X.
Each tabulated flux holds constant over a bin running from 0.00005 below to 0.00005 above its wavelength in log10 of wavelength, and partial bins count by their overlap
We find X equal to 1.01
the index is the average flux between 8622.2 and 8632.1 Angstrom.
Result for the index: 19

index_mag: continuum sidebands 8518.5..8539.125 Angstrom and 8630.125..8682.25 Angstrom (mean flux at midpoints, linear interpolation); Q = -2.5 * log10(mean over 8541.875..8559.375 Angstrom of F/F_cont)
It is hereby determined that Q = 0.10 mag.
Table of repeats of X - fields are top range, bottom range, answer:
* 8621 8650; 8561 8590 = 0.99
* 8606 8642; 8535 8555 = 1.15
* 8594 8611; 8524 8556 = 1.10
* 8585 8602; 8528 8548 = 1.11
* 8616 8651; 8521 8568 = 1.06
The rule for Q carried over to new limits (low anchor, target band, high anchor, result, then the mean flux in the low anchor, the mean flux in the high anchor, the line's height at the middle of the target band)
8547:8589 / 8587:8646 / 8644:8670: -0.061 mag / 18.9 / 17.7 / 18.2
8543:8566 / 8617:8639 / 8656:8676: -0.117 mag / 17.8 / 16.9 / 17.2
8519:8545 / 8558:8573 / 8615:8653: -0.048 mag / 18.2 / 19.1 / 18.5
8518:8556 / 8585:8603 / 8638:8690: -0.064 mag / 17.9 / 18.3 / 18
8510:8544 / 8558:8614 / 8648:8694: -0.051 mag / 18.6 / 18.1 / 18.4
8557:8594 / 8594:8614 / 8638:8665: -0.026 mag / 19.2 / 18.4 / 18.9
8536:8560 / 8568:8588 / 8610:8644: -0.075 mag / 17.2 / 19.3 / 18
